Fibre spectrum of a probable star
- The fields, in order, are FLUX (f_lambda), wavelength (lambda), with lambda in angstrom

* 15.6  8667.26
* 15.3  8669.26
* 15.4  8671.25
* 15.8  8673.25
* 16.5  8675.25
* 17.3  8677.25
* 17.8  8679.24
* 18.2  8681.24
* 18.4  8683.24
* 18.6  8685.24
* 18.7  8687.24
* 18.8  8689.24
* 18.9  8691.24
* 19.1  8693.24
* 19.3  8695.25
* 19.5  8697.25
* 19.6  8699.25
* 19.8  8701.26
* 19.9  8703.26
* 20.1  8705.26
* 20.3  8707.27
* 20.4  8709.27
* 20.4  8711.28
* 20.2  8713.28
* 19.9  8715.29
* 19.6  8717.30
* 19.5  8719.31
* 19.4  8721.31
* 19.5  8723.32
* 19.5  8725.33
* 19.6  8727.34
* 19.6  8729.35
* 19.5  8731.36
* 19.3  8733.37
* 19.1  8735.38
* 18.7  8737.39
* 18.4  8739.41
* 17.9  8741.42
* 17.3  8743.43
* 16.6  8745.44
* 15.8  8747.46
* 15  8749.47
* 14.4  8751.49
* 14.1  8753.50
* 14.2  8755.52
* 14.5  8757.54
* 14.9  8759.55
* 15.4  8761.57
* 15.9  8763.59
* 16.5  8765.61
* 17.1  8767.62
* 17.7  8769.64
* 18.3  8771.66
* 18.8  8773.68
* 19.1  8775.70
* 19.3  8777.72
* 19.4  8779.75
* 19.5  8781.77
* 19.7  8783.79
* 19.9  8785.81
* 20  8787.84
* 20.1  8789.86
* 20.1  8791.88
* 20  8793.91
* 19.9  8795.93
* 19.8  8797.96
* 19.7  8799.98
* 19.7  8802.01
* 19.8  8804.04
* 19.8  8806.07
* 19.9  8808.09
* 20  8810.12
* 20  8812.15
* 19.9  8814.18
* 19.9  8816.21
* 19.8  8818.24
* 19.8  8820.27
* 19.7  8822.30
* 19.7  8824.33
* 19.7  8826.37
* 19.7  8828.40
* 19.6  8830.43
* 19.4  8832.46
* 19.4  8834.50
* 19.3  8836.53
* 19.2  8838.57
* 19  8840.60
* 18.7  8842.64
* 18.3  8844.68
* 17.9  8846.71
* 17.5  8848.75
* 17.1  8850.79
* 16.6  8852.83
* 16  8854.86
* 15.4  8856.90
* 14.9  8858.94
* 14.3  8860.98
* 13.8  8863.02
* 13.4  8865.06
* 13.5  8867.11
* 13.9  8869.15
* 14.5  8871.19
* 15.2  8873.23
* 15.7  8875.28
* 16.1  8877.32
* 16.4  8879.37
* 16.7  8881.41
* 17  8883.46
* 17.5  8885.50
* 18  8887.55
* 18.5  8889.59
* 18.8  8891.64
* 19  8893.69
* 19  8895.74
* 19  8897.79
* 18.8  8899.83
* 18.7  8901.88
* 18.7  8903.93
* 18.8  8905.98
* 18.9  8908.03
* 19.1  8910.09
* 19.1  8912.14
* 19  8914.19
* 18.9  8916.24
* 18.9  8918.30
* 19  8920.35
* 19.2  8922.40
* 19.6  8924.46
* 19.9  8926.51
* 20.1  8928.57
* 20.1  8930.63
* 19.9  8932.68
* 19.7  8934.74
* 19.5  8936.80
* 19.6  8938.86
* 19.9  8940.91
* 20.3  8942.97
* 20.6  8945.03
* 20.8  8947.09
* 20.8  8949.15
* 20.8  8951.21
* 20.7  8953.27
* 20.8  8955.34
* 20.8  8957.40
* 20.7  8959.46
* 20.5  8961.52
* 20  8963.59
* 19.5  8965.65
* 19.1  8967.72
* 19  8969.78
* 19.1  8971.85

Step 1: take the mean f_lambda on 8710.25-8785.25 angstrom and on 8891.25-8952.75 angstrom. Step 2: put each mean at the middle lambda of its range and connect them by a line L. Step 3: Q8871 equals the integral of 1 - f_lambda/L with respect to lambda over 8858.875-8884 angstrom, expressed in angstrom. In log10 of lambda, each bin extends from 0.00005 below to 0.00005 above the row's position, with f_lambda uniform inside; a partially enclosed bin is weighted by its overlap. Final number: 5.35 angstrom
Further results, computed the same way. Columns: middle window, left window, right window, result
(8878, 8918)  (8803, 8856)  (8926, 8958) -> 2.8 angstrom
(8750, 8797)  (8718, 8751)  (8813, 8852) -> 2.3 angstrom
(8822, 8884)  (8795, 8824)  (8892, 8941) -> 8.3 angstrom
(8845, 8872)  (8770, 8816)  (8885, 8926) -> 5.4 angstrom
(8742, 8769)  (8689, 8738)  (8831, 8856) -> 5.0 angstrom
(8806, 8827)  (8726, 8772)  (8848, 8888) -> -4.7 angstrom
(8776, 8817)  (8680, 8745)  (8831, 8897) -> -4.3 angstrom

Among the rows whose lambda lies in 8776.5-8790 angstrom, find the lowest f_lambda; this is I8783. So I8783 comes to 19.3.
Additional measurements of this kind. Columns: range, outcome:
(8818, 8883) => 13.4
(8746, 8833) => 14.1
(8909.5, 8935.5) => 18.9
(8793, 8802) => 19.7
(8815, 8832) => 19.6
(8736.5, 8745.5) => 16.6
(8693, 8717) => 19.1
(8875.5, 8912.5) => 16.1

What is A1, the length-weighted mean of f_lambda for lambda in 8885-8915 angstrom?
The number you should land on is 18.7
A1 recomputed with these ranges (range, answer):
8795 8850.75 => 19.4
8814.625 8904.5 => 17.6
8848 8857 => 16.6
